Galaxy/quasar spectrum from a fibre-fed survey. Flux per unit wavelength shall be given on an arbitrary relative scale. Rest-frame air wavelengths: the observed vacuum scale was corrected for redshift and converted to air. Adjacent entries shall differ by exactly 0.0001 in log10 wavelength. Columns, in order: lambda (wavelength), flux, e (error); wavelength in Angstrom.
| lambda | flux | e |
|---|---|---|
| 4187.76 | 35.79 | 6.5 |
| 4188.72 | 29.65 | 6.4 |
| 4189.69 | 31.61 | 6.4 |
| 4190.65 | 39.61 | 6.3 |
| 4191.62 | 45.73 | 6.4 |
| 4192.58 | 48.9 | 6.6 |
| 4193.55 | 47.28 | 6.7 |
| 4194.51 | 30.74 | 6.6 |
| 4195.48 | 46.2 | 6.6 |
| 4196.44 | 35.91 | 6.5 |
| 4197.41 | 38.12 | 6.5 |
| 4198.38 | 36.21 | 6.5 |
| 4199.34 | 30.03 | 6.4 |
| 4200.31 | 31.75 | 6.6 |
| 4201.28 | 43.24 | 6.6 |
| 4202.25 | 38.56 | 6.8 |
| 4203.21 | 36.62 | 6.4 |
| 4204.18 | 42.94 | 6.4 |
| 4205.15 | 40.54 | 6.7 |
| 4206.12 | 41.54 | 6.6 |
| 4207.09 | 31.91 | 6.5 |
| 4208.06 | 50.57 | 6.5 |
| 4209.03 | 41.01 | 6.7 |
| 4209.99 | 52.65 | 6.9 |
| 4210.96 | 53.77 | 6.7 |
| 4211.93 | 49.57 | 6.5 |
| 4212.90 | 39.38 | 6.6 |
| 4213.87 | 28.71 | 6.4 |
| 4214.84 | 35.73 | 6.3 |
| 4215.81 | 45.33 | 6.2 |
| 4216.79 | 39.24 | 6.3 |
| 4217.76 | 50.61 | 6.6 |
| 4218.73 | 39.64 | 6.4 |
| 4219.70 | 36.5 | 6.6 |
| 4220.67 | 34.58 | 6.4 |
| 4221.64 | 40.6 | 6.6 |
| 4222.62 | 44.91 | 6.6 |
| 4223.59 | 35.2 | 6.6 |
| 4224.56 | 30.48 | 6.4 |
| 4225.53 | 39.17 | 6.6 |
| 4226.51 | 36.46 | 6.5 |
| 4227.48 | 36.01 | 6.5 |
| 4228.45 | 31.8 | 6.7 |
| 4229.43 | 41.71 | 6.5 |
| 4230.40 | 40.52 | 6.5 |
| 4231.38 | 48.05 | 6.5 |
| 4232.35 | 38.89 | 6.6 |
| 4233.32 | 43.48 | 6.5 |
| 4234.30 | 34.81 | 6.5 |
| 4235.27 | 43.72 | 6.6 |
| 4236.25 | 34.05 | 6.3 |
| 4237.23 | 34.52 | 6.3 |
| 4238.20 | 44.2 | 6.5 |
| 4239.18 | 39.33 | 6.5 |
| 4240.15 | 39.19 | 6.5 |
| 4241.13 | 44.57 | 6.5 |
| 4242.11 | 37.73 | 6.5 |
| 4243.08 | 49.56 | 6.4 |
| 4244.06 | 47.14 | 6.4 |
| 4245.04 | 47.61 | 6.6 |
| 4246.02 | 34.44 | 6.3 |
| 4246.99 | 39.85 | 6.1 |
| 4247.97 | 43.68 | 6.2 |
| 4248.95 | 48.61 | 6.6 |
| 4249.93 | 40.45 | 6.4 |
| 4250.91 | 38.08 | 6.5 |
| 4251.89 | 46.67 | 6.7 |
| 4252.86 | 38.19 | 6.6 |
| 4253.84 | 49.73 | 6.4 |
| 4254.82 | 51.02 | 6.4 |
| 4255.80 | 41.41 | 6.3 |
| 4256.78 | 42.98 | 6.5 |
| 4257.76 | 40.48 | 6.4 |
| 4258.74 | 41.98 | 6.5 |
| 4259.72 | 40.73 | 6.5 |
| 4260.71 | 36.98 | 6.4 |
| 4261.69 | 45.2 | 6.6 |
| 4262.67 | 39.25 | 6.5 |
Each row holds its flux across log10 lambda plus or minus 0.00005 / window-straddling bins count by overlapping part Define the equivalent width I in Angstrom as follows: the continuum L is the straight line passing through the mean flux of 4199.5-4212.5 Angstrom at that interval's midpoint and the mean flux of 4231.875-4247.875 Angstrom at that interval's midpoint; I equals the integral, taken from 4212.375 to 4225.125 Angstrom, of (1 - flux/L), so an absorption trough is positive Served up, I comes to 1.0 Angstrom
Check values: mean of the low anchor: 42.3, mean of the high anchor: 40.9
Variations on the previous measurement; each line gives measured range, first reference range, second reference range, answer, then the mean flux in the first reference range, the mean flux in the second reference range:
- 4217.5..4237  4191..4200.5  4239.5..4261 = 1.16 Angstrom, 39.3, 42.8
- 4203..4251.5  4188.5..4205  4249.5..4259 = 0.19 Angstrom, 38.6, 43.2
